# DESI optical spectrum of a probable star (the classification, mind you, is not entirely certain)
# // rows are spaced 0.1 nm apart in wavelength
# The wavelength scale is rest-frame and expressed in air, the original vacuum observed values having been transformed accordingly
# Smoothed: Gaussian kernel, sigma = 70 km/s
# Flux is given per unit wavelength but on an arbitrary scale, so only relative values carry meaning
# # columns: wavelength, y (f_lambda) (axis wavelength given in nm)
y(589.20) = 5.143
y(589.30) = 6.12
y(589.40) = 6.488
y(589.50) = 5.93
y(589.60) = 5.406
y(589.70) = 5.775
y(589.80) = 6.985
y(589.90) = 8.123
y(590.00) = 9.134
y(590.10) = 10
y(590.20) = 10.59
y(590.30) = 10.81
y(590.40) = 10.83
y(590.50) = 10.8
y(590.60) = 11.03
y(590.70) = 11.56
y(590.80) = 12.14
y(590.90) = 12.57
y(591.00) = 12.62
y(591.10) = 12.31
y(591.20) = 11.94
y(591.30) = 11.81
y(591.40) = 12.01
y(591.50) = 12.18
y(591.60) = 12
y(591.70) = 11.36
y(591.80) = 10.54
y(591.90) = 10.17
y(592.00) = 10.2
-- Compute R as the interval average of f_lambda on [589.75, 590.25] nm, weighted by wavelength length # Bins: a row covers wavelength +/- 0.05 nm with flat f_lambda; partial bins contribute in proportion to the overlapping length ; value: 8.97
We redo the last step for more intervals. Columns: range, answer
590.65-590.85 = 11.9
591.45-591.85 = 11.5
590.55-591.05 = 12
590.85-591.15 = 12.5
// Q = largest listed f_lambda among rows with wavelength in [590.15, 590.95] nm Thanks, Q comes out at 12.57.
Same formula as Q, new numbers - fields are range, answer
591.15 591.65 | 12.18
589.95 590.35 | 10.81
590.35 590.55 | 10.83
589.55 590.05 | 9.134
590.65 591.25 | 12.62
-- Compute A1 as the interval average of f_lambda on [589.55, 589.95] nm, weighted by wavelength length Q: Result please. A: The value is 6.57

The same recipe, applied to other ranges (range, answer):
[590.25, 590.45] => 10.8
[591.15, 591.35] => 11.9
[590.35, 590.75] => 11.1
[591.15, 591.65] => 12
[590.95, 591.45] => 12.1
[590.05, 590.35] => 10.5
